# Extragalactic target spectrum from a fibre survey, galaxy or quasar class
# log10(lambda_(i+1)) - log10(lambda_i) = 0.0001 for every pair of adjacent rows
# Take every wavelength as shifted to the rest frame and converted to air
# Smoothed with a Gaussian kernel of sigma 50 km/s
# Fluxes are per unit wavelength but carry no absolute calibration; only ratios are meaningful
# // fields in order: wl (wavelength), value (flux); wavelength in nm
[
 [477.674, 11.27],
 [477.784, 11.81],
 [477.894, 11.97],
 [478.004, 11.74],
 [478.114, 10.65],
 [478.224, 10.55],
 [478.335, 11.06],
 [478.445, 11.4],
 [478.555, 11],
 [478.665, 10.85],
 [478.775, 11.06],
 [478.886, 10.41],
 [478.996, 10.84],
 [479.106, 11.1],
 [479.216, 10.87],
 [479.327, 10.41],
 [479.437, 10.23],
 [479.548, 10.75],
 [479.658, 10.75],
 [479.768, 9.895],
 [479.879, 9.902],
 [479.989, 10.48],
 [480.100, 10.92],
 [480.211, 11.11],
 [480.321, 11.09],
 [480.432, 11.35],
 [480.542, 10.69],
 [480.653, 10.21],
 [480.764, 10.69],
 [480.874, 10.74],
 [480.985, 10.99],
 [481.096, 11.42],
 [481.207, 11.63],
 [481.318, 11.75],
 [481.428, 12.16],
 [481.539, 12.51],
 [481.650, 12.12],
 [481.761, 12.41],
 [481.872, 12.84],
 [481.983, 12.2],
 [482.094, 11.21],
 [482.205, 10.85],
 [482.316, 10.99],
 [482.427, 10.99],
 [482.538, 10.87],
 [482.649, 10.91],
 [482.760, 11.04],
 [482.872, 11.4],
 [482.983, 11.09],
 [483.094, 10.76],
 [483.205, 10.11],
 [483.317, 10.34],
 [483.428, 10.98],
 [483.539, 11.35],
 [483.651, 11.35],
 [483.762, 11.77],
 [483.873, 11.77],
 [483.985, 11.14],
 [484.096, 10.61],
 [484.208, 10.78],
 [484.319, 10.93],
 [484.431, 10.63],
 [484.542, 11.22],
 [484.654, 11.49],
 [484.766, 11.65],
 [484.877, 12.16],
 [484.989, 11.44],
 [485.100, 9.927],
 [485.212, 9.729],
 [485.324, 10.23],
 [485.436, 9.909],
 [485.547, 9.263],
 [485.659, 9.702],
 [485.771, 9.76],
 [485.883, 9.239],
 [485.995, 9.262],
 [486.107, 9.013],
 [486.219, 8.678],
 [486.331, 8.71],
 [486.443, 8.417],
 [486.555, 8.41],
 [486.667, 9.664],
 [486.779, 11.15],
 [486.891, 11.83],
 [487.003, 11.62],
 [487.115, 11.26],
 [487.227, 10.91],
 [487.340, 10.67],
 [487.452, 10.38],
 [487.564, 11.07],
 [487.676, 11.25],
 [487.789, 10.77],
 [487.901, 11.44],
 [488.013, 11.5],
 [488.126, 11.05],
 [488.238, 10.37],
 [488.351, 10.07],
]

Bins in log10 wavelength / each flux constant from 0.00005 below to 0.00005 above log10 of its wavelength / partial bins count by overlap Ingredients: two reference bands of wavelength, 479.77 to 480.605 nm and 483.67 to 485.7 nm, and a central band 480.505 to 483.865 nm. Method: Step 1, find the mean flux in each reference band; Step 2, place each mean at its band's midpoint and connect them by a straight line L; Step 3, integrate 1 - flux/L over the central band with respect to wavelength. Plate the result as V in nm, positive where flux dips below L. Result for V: -0.16 nm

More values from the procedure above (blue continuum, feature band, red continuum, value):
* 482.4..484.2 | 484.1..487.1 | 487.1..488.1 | 0.22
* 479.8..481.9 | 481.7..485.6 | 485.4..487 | -0.25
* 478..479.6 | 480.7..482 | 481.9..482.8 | -0.08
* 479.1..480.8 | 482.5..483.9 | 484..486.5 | -0.10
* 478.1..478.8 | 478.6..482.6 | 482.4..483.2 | -0.05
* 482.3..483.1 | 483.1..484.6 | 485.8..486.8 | -0.08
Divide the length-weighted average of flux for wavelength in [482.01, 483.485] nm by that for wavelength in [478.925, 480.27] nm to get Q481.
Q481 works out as 1.03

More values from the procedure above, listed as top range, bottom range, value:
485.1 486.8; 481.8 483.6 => 0.84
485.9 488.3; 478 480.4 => 0.96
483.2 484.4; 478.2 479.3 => 1.01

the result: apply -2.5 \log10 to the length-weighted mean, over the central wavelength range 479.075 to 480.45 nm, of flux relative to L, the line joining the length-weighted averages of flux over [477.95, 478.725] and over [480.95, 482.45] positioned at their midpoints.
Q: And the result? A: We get 0.07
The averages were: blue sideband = 11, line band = 10.7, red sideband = 11.7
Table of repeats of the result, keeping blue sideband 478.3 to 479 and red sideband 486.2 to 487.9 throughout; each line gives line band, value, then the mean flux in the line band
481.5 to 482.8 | -0.08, 11.6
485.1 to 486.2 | 0.10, 9.55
